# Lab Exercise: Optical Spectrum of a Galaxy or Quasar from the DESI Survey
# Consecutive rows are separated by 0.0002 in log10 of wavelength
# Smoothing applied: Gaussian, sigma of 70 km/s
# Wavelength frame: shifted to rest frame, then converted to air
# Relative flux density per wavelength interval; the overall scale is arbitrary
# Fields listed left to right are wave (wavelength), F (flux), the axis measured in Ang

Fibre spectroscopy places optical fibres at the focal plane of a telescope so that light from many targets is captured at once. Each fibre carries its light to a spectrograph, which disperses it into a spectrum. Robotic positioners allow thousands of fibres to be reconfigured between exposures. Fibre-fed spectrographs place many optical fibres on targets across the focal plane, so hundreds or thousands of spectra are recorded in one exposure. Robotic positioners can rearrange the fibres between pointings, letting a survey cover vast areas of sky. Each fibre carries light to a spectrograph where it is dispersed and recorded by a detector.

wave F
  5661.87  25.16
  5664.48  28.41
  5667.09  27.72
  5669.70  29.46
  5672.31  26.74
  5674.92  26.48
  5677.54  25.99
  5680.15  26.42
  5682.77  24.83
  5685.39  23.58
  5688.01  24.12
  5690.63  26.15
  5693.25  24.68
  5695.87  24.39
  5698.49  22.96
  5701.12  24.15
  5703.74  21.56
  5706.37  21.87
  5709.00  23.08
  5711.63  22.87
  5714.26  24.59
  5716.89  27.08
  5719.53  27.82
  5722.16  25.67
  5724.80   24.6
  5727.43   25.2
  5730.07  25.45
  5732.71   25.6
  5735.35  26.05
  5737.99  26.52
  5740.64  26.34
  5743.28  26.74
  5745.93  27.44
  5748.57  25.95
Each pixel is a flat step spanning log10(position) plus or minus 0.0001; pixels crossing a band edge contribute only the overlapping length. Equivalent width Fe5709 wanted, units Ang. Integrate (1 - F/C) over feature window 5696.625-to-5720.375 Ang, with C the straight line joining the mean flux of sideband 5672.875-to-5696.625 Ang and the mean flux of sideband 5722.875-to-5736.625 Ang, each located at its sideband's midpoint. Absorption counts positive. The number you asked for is 1.31 Ang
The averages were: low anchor 25.2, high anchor 25.4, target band 23.9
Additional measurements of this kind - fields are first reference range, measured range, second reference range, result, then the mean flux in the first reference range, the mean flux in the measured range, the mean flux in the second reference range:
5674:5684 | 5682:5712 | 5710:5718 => 1.9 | 25.9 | 23.7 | 24.7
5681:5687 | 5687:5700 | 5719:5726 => 0.1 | 24.3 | 24.5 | 25.9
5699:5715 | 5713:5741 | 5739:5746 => -1.0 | 23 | 25.9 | 26.7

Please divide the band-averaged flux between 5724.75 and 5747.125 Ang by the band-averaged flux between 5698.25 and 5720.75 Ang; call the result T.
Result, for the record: 1.08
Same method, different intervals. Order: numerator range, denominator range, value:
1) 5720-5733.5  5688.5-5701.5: 1.04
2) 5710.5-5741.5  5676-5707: 1.06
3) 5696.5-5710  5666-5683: 0.85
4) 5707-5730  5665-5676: 0.90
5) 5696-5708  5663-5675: 0.82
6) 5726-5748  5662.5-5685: 0.98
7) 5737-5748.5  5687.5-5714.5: 1.13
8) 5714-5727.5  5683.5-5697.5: 1.06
